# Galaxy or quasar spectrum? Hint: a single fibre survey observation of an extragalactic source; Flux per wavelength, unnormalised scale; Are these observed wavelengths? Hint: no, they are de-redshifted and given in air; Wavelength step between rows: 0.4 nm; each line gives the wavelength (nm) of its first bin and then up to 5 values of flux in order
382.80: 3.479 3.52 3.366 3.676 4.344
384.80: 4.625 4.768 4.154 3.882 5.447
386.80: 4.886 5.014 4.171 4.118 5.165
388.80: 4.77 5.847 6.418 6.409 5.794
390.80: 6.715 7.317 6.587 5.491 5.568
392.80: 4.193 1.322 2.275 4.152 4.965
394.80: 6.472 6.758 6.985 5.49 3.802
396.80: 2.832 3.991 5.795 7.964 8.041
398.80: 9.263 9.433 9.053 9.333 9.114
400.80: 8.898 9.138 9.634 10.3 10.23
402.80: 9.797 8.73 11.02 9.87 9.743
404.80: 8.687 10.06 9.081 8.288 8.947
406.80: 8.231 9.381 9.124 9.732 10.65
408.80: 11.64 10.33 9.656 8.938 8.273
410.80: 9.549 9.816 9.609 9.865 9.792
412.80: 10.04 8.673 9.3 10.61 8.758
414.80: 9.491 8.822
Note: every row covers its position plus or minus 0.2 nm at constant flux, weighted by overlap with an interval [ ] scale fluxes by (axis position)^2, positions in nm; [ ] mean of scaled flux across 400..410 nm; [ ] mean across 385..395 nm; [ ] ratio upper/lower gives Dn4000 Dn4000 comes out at 2.05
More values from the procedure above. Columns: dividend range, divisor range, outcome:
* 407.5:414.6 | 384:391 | 2.16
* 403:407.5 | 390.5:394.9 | 1.98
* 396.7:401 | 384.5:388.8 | 1.78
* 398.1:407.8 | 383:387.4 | 2.34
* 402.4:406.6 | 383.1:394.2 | 2.13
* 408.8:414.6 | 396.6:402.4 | 1.25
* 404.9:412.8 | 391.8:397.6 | 2.21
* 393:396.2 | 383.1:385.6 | 1.24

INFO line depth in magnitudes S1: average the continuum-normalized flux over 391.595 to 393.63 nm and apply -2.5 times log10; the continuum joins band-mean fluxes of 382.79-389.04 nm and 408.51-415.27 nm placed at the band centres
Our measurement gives 0.33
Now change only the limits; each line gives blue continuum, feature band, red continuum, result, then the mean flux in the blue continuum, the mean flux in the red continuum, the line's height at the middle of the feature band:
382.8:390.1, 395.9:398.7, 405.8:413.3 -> 0.25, 4.64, 9.51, 6.93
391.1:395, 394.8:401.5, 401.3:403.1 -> 0.06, 4.77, 9.87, 7.61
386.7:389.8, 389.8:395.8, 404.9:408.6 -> 0.12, 5.05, 9.26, 6.09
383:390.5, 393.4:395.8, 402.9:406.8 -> 0.27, 4.74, 9.33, 6.73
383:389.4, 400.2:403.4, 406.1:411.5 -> -0.19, 4.48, 9.54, 7.97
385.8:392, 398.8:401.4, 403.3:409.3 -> -0.13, 5.5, 9.63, 8.16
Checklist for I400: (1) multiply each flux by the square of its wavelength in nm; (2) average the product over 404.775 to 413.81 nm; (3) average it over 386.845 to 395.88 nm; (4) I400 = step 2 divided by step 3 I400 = 2.0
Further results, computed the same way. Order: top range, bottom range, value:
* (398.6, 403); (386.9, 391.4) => 1.79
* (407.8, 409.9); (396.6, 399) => 1.73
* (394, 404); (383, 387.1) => 1.95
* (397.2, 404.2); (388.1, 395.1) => 1.79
